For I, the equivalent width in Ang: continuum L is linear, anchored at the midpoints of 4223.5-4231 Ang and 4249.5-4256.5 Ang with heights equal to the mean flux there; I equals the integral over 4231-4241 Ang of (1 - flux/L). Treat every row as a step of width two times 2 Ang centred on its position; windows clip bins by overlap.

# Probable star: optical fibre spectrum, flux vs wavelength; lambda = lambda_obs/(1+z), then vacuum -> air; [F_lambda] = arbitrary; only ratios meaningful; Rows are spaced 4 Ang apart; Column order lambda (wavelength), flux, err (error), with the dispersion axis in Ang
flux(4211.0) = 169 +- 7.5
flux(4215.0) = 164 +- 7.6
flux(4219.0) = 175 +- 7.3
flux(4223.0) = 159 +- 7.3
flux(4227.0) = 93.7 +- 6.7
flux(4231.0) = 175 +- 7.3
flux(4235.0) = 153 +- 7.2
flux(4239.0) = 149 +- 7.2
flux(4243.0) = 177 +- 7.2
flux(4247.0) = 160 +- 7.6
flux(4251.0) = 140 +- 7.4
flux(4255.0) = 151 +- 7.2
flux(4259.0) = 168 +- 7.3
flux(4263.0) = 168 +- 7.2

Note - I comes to -1.6 Ang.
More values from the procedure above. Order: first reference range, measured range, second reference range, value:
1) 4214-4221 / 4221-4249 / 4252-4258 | 1.56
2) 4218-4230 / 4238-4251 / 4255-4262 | -0.41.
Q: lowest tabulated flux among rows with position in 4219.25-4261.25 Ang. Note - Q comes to 93.7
